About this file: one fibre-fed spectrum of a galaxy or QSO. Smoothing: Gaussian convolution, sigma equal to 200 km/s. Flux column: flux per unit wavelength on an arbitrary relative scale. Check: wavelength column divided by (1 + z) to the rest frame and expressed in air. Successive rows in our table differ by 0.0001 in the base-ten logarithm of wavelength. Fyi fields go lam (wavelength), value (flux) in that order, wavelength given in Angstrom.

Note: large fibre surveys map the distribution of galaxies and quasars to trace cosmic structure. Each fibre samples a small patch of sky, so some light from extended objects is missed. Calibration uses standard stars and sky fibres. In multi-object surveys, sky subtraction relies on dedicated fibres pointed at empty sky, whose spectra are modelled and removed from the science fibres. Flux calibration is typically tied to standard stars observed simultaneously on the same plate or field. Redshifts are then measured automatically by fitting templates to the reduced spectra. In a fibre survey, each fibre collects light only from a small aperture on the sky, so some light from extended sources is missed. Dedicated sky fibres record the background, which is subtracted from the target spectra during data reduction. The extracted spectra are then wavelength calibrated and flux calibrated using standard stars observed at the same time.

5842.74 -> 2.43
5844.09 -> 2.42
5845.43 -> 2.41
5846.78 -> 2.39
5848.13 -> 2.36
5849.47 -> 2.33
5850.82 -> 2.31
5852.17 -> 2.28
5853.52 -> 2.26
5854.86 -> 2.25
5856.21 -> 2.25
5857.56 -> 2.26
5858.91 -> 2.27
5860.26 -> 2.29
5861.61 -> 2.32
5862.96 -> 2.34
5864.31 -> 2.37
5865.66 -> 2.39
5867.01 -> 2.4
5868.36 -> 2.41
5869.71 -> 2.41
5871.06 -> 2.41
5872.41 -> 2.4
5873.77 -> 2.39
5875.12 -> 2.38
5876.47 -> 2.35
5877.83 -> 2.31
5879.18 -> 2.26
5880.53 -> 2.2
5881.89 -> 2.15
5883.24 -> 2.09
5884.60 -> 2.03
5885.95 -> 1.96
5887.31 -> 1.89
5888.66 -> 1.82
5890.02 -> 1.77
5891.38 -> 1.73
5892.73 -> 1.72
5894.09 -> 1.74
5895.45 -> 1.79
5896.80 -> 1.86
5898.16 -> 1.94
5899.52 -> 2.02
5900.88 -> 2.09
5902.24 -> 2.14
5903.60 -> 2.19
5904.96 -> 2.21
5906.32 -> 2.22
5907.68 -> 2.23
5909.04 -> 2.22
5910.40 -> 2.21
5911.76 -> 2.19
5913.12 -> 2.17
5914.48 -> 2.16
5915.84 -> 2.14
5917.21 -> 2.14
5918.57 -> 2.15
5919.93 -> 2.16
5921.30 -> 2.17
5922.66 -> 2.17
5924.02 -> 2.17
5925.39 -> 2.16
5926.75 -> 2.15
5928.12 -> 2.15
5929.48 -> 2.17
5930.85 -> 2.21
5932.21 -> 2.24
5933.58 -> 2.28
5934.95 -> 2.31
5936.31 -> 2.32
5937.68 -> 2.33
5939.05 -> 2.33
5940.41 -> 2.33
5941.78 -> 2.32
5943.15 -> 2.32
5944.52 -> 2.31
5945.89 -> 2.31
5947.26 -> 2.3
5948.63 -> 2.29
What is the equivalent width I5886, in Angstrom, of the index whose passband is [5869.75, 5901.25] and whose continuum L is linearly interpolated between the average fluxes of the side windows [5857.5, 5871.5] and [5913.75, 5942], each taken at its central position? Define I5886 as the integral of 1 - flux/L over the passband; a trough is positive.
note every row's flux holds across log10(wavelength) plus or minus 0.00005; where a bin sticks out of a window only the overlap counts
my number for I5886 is 3.4 Angstrom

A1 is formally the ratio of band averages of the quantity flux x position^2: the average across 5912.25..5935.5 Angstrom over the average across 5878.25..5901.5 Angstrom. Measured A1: 1.13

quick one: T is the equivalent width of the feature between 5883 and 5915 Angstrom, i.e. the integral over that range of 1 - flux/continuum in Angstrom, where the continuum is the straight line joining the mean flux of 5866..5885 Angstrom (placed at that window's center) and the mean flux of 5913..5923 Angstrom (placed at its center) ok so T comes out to 3.0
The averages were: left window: 2.3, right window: 2.16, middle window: 2.01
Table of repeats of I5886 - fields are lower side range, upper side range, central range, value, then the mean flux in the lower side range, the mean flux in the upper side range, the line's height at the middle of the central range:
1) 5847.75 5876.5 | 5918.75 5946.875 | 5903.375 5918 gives 0.5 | 2.34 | 2.24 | 2.27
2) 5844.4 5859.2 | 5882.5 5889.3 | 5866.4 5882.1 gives -2.0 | 2.31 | 1.96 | 2.08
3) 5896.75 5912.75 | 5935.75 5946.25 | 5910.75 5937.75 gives 0.5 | 2.14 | 2.32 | 2.24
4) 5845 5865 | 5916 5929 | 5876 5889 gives 0.8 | 2.31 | 2.16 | 2.25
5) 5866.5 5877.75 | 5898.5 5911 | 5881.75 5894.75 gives 2.3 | 2.39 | 2.16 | 2.28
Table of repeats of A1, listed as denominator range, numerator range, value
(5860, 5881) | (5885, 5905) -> 0.82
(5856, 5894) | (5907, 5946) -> 1.03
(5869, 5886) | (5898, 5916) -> 0.96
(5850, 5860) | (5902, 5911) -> 0.99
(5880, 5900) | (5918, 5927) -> 1.14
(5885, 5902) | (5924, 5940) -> 1.21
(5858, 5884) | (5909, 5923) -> 0.95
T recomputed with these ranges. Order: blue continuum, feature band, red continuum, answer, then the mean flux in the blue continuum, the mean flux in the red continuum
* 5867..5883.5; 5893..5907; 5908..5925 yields 1.4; 2.32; 2.17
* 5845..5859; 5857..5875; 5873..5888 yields -0.9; 2.31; 2.18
